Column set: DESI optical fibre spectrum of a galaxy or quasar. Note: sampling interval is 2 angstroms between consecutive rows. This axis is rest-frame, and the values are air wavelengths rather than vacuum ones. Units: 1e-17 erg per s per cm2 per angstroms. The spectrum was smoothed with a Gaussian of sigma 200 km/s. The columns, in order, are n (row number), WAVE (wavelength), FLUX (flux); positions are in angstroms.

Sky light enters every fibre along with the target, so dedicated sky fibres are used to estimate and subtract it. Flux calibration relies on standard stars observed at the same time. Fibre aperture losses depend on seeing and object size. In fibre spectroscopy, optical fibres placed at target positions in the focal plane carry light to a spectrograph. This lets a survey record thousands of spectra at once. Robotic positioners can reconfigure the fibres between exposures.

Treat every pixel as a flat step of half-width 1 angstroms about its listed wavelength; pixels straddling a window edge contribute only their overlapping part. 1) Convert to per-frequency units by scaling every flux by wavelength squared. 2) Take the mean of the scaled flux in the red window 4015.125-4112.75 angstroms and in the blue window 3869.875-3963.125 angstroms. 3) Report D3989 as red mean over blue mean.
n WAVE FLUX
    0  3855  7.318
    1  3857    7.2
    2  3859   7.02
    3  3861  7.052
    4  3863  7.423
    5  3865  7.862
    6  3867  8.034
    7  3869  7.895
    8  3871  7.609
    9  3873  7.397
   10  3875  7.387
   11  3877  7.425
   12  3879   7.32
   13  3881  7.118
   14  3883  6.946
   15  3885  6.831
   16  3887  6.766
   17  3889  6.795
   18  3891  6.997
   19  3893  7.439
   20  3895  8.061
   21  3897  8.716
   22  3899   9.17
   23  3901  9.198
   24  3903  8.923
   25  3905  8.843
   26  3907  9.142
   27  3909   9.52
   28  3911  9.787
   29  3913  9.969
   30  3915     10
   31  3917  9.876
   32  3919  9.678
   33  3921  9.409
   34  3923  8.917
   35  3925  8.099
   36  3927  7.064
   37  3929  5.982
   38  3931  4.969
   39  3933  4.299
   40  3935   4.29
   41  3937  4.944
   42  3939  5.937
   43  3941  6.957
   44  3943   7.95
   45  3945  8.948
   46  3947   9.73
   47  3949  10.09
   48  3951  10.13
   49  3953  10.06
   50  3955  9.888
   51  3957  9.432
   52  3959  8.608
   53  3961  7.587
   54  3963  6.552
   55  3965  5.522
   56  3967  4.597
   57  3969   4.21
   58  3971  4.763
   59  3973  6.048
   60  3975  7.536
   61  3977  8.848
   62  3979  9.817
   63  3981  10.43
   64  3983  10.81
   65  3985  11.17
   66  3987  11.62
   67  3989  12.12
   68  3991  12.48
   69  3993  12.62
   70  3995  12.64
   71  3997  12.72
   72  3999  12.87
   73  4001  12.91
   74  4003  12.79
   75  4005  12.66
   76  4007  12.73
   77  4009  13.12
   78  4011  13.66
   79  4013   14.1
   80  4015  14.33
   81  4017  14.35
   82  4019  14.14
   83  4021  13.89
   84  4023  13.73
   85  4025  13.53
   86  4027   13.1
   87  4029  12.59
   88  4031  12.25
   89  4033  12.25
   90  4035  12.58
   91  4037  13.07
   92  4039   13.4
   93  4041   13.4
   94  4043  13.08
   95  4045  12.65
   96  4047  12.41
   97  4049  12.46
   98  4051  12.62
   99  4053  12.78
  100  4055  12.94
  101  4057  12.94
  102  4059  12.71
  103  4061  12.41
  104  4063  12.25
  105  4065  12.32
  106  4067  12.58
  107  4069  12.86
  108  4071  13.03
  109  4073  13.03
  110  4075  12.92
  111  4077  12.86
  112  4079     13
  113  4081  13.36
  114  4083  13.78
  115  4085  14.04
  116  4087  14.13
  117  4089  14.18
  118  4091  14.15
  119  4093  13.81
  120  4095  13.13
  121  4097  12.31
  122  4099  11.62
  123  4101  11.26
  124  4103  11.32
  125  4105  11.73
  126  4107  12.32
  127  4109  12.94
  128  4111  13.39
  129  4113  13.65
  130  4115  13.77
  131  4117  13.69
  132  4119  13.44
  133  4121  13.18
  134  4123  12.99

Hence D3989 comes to 1.74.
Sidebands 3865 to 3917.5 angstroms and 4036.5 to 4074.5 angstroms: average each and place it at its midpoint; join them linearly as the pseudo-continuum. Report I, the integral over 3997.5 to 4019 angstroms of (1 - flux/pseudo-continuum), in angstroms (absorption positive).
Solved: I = -3.6 angstroms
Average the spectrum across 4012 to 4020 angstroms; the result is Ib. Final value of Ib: 14.2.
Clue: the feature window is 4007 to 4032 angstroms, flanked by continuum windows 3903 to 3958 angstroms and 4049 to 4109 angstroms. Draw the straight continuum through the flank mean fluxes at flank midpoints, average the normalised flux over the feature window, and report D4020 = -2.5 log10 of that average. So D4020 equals -0.22 mag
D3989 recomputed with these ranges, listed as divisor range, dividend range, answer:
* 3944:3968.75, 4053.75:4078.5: 1.62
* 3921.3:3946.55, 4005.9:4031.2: 2.11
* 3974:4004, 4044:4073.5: 1.15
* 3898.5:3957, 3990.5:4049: 1.64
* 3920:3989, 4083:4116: 1.78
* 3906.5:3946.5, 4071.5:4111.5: 1.81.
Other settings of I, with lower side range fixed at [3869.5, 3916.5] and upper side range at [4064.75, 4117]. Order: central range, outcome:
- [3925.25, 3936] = 4.2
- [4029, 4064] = -2.4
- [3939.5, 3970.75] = 5.6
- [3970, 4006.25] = -1.0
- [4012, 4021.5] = -2.5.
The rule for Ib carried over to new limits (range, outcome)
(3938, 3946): 7.45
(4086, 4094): 14.1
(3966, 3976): 5.43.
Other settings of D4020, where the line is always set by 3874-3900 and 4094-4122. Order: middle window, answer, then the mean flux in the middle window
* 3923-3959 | 0.15 mag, 7.64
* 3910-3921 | -0.20 mag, 9.82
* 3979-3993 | -0.16 mag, 11.4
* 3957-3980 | 0.34 mag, 6.85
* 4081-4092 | -0.15 mag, 14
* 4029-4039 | -0.16 mag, 12.6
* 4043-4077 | -0.10 mag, 12.7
